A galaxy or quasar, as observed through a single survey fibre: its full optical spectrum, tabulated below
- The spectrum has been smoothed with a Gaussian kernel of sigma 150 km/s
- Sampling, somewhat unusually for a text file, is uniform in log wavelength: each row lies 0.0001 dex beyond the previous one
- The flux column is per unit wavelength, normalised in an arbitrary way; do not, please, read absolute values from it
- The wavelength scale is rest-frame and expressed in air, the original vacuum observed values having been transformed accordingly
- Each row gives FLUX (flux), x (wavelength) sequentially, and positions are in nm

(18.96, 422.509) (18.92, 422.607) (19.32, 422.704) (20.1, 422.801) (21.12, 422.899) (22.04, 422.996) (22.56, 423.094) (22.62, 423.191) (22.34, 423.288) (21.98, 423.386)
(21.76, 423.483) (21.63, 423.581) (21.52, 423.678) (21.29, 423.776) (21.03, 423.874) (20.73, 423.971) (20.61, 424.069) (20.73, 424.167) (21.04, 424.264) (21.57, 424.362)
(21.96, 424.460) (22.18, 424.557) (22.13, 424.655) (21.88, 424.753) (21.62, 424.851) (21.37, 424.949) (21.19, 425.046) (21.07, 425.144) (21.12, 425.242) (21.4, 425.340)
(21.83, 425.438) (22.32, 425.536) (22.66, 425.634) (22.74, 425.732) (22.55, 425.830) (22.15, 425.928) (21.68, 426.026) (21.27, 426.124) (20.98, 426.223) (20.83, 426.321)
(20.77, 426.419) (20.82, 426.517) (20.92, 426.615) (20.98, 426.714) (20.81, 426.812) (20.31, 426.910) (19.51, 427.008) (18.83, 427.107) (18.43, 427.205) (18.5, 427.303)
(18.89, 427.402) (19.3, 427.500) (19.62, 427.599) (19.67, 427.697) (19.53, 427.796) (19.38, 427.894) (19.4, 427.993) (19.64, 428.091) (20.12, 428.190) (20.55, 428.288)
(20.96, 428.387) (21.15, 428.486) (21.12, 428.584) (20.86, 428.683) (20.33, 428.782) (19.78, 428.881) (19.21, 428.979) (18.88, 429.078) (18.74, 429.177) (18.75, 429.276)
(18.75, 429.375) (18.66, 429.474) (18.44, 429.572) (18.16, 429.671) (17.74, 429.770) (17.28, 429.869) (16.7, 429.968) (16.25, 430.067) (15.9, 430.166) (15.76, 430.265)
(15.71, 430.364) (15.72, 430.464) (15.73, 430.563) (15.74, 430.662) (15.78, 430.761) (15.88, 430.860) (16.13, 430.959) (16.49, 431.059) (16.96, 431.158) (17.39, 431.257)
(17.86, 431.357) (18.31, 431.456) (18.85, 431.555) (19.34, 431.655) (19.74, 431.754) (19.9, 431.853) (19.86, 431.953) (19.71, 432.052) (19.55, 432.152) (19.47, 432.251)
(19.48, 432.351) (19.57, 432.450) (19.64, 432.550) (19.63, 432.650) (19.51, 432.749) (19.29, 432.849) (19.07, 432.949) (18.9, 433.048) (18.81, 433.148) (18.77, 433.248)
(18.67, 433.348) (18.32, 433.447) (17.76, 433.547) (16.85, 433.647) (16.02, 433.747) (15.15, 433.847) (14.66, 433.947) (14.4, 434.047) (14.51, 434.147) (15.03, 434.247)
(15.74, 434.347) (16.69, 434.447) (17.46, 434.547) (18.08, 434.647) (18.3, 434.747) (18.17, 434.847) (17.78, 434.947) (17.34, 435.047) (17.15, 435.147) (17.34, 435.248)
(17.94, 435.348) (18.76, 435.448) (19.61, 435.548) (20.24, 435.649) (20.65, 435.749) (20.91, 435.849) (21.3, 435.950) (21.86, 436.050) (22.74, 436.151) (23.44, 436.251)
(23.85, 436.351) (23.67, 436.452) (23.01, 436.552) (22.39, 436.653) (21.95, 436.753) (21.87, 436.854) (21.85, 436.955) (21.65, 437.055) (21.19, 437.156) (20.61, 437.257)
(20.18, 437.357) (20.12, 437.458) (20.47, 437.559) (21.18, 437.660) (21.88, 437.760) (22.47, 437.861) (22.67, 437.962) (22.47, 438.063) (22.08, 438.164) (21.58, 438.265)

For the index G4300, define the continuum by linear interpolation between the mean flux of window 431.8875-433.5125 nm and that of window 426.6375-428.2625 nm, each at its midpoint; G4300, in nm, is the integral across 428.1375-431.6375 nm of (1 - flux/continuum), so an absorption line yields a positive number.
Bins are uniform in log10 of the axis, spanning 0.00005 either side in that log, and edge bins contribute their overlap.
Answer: 0.254 nm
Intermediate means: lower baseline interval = 19.6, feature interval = 18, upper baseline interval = 19.3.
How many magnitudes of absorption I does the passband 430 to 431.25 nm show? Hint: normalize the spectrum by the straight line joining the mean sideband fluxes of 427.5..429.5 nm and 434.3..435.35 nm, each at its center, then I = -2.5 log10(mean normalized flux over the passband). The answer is 0.18 mag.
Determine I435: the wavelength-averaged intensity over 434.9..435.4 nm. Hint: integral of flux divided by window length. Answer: 17.5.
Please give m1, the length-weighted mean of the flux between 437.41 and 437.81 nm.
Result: 20.9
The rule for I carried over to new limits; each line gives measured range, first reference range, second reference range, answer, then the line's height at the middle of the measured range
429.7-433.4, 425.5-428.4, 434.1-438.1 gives 0.13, 20.3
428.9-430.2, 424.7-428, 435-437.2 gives 0.15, 20.8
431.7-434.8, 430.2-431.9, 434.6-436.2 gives 0.01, 18.2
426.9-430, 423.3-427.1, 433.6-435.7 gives 0.03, 19.9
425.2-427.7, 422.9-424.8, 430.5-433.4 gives -0.01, 20.6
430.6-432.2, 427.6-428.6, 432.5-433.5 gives 0.08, 19.4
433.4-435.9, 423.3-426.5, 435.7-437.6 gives 0.24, 21.7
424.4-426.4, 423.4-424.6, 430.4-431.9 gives -0.06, 20.6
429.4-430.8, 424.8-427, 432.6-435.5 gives 0.16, 19.4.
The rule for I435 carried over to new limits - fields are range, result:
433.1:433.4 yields 18.8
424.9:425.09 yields 21.4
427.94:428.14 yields 19.5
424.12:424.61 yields 21.5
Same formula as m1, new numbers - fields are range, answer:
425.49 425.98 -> 22.5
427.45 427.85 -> 19.5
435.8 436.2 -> 21.7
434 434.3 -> 14.7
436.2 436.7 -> 23.3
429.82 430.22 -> 16.5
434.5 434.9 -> 18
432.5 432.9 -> 19.5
